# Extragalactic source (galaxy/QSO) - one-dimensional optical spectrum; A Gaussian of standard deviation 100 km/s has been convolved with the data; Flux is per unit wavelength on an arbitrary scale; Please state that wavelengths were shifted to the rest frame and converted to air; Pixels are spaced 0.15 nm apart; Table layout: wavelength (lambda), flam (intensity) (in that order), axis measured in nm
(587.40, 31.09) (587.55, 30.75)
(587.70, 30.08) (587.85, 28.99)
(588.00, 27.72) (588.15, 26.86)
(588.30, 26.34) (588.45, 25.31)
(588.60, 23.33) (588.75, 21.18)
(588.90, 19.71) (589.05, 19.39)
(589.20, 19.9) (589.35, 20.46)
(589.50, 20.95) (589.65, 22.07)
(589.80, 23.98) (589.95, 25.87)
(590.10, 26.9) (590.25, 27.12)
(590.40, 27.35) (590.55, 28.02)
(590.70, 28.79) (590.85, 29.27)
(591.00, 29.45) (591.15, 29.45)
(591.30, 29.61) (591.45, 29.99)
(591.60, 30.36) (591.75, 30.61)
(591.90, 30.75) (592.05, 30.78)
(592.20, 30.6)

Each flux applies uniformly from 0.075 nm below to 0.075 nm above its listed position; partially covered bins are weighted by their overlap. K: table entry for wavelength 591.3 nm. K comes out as 29.61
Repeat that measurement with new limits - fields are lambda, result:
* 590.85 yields 29.27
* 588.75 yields 21.18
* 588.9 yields 19.71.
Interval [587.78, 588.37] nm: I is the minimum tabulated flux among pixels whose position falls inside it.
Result 26.34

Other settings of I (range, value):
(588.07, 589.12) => 19.39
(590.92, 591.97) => 29.45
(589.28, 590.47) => 20.46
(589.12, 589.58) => 19.9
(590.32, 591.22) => 27.35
